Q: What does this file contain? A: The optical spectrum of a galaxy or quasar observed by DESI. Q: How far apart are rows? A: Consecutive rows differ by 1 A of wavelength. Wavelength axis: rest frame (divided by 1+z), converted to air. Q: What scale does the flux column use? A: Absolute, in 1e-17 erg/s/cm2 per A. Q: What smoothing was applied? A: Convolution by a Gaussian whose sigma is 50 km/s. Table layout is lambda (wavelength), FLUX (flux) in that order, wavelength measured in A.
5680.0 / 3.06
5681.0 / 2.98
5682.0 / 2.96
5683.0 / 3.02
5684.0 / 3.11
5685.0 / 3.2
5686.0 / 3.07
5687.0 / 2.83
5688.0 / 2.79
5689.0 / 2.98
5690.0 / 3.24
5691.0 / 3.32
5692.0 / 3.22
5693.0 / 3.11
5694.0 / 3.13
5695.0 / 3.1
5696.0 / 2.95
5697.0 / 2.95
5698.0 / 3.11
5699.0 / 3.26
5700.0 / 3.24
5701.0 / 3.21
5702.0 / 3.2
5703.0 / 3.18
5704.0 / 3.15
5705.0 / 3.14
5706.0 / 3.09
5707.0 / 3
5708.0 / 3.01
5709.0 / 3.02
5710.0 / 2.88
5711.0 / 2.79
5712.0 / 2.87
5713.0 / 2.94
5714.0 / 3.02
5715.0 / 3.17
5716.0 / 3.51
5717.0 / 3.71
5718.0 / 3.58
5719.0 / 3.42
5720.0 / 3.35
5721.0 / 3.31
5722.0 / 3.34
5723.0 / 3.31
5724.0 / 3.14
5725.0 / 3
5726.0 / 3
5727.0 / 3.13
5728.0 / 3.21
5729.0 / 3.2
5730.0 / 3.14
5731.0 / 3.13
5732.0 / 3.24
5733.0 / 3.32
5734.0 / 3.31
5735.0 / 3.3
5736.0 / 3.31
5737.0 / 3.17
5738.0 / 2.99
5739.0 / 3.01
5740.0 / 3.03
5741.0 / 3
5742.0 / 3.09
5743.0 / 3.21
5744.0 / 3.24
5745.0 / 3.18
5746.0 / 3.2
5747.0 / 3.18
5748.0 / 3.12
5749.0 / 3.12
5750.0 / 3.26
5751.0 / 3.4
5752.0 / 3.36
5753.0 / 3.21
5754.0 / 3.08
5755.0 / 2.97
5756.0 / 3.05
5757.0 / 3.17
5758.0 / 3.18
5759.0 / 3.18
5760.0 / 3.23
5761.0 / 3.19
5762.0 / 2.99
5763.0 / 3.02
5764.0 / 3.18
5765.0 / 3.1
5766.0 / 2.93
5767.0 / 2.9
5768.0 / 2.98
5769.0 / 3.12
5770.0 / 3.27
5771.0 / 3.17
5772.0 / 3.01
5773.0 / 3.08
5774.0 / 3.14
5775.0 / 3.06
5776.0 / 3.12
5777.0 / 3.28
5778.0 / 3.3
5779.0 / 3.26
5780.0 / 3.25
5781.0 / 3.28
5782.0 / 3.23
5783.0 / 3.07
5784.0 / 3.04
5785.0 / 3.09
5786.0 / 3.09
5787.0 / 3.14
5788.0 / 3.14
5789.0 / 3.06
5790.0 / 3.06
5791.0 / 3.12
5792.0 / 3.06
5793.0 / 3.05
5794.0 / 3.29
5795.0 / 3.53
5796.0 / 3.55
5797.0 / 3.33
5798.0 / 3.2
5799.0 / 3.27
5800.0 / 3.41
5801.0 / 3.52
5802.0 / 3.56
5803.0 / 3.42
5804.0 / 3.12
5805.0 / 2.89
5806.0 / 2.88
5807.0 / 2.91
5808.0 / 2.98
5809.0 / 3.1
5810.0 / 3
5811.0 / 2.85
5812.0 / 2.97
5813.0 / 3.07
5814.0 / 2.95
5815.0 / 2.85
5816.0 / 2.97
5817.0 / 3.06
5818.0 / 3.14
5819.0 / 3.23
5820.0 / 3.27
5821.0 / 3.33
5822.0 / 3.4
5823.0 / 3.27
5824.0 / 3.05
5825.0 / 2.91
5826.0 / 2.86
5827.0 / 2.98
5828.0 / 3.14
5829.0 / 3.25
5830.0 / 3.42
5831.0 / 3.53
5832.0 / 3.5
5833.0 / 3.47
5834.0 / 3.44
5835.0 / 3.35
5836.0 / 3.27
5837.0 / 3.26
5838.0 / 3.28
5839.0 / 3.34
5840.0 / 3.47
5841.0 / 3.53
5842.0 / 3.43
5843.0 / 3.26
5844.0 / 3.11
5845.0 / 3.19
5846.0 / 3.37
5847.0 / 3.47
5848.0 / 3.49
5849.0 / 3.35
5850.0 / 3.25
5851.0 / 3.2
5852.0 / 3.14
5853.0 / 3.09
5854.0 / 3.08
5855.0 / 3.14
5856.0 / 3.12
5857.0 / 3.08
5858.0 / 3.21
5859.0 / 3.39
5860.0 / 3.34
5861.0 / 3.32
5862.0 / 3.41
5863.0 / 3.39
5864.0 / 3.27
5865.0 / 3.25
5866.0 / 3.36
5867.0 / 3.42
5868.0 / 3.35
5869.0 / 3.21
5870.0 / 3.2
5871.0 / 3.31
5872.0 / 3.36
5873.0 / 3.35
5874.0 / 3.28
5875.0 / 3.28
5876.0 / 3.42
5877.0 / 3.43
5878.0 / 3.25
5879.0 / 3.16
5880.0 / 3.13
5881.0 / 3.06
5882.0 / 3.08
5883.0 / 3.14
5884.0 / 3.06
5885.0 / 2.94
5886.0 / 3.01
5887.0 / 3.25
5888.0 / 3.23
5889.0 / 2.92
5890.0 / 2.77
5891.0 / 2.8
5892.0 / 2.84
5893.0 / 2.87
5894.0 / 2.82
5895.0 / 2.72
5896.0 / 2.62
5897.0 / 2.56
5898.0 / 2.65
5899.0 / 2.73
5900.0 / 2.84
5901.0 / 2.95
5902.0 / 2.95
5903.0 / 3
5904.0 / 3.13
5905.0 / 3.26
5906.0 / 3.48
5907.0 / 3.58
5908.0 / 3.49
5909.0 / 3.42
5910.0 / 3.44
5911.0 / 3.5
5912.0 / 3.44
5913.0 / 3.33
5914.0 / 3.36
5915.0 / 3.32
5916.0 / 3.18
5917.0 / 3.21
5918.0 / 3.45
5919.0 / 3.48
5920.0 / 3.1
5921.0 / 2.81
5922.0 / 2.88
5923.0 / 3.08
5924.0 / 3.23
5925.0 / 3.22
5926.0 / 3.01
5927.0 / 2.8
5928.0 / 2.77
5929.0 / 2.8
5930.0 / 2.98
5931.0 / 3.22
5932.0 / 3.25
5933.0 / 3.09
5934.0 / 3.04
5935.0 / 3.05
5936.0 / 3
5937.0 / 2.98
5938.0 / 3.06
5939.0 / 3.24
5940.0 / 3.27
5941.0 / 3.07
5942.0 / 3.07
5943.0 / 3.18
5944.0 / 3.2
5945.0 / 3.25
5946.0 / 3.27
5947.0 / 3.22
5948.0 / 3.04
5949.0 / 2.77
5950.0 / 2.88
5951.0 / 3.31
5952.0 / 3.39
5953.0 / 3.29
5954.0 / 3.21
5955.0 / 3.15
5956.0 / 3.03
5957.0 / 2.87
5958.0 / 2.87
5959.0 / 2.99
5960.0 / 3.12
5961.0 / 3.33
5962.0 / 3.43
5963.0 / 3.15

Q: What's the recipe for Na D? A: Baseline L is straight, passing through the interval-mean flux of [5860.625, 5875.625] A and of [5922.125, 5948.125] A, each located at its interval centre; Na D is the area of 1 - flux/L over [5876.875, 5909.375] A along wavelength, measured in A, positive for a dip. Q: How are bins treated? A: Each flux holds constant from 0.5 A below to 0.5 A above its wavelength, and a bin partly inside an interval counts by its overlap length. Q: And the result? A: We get 2.05 A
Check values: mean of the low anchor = 3.32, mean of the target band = 3.03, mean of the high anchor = 3.09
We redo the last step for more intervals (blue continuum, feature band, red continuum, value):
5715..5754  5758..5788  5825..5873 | 1.1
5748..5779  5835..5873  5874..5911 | -2.5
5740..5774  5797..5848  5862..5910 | -1.4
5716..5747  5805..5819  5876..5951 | 0.8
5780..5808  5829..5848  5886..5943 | -1.3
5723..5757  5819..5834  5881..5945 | -0.6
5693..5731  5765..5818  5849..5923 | 0.4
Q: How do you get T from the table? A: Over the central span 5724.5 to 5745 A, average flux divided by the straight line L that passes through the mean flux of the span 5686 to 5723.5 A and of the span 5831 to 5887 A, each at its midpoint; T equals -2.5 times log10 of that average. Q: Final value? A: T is 0.006 mag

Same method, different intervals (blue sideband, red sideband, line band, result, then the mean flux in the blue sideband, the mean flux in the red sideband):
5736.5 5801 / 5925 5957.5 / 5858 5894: -0.026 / 3.16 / 3.09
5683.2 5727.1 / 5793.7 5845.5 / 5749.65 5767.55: 0.015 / 3.14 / 3.22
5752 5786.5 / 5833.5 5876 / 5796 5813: 0.013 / 3.13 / 3.3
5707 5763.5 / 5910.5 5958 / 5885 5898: 0.101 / 3.17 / 3.13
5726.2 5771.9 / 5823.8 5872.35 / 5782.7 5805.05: -0.006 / 3.15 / 3.28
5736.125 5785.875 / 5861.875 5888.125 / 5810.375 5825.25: 0.034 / 3.14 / 3.24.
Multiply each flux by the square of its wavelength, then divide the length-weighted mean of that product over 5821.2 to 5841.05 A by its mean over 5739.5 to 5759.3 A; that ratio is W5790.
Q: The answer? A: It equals 1.1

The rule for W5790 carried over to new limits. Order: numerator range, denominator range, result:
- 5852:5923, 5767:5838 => 1.03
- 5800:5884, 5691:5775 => 1.06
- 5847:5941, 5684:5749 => 1.06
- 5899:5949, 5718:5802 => 1.05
